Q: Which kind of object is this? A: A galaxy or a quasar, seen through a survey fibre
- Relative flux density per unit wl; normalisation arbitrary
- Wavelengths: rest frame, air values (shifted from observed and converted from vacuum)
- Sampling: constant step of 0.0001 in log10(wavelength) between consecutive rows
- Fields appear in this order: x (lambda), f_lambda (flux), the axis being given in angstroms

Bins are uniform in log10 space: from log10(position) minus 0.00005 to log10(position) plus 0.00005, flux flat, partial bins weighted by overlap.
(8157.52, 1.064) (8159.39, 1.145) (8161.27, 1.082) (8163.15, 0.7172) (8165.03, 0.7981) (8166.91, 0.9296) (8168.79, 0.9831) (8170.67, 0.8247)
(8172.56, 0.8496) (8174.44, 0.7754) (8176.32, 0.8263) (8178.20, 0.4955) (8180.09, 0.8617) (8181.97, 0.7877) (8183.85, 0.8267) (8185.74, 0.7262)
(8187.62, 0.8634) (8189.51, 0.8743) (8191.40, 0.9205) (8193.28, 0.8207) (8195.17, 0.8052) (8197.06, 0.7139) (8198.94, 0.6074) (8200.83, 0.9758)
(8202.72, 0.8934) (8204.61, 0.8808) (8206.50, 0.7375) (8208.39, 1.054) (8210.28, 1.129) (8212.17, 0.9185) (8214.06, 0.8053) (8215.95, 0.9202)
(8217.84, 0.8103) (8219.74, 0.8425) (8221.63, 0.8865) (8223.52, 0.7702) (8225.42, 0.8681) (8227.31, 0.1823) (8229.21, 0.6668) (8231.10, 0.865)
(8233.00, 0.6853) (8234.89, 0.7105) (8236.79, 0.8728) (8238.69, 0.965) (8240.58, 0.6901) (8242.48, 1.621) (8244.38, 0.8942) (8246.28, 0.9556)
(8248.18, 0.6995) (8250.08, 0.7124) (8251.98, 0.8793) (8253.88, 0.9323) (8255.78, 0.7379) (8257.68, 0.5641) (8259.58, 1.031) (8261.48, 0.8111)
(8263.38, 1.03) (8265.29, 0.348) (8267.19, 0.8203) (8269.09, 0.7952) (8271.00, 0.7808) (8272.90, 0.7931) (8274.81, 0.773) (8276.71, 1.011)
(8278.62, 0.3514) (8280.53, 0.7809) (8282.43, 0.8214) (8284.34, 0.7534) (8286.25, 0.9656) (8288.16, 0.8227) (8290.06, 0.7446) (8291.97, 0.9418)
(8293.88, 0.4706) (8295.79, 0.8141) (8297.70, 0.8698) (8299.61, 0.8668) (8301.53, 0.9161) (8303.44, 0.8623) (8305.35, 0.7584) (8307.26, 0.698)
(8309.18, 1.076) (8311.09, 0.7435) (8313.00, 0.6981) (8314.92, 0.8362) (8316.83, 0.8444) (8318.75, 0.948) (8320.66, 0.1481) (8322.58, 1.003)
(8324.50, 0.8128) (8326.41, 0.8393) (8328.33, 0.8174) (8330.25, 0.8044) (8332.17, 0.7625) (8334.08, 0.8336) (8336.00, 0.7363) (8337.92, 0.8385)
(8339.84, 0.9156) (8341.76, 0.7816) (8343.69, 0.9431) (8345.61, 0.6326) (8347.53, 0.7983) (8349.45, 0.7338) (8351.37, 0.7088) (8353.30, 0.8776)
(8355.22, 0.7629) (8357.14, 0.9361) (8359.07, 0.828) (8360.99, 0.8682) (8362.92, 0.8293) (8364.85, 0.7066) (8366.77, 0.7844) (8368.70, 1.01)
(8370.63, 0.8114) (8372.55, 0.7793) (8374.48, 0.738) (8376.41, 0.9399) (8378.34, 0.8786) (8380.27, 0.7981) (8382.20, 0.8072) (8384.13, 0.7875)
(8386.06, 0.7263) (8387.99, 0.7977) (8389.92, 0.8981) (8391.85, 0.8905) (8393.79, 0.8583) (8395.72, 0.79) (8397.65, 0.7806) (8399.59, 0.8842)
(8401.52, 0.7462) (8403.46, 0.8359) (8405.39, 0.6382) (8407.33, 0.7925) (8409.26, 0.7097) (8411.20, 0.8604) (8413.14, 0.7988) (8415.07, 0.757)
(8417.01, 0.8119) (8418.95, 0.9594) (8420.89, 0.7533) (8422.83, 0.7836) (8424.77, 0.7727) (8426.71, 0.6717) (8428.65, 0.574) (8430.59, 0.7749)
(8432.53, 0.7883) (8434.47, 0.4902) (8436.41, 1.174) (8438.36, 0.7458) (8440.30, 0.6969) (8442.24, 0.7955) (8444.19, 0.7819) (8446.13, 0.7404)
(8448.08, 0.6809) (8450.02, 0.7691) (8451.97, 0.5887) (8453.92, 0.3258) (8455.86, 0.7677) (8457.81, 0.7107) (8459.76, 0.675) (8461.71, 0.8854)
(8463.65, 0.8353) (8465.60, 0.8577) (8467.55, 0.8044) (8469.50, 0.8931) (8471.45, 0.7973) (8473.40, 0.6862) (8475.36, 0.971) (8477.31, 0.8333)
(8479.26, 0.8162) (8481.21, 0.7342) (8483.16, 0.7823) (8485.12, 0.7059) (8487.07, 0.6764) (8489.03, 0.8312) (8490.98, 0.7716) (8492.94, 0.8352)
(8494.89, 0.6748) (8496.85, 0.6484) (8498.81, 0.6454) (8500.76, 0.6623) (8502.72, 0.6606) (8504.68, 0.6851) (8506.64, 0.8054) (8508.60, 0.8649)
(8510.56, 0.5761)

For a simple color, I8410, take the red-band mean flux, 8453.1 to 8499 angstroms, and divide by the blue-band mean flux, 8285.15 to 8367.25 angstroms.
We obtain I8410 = 0.9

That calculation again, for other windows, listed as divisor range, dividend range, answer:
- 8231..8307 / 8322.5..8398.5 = 1.00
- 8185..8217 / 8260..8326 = 0.91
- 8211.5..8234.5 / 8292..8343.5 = 1.05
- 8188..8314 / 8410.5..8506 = 0.92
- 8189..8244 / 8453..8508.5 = 0.89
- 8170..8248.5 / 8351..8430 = 0.97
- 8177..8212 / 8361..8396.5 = 0.99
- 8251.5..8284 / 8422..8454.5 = 0.92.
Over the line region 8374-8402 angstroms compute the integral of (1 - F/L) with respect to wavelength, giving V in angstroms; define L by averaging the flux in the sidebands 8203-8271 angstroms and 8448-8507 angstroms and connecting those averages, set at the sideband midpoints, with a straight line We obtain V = -1.75 angstroms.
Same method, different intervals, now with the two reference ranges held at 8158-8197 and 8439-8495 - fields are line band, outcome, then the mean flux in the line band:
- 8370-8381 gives -0.56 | 0.825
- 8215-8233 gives 1.69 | 0.753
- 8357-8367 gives -0.38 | 0.819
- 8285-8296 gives 0.27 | 0.791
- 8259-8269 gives 0.25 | 0.799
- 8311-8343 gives 0.44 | 0.789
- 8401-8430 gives 0.31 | 0.765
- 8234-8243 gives -1.27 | 0.942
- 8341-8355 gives 0.22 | 0.781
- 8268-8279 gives 0.59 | 0.772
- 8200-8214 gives -1.61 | 0.932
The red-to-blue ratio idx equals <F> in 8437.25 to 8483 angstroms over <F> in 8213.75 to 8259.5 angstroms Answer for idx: 0.9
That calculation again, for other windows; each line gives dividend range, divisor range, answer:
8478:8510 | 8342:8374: 0.91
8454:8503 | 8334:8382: 0.93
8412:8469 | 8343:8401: 0.92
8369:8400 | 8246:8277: 1.04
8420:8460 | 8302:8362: 0.89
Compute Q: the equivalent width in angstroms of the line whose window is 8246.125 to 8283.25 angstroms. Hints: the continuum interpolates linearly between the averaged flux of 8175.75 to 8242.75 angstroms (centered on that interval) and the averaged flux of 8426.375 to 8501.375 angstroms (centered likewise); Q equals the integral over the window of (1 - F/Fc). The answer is 1.3 angstroms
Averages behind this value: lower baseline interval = 0.822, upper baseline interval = 0.747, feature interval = 0.778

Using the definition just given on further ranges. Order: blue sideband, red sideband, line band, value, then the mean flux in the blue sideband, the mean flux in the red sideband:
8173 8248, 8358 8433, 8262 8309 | 1.80 angstroms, 0.832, 0.801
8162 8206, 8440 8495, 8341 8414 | -3.08 angstroms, 0.816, 0.758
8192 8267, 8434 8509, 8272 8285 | 0.93 angstroms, 0.828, 0.752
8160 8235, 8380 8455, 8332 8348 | -0.47 angstroms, 0.82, 0.765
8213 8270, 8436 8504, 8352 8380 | -2.05 angstroms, 0.813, 0.752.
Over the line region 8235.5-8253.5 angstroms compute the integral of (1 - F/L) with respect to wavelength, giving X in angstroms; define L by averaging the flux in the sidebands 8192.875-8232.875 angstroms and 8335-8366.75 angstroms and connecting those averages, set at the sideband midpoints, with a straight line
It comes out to -2.34 angstroms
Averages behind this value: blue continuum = 0.814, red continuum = 0.805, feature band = 0.917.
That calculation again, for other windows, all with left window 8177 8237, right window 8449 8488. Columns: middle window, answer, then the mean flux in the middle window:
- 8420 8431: 0.7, 0.719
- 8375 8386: -0.8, 0.828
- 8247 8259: 0.4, 0.767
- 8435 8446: -0.8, 0.817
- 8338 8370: -1.8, 0.82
